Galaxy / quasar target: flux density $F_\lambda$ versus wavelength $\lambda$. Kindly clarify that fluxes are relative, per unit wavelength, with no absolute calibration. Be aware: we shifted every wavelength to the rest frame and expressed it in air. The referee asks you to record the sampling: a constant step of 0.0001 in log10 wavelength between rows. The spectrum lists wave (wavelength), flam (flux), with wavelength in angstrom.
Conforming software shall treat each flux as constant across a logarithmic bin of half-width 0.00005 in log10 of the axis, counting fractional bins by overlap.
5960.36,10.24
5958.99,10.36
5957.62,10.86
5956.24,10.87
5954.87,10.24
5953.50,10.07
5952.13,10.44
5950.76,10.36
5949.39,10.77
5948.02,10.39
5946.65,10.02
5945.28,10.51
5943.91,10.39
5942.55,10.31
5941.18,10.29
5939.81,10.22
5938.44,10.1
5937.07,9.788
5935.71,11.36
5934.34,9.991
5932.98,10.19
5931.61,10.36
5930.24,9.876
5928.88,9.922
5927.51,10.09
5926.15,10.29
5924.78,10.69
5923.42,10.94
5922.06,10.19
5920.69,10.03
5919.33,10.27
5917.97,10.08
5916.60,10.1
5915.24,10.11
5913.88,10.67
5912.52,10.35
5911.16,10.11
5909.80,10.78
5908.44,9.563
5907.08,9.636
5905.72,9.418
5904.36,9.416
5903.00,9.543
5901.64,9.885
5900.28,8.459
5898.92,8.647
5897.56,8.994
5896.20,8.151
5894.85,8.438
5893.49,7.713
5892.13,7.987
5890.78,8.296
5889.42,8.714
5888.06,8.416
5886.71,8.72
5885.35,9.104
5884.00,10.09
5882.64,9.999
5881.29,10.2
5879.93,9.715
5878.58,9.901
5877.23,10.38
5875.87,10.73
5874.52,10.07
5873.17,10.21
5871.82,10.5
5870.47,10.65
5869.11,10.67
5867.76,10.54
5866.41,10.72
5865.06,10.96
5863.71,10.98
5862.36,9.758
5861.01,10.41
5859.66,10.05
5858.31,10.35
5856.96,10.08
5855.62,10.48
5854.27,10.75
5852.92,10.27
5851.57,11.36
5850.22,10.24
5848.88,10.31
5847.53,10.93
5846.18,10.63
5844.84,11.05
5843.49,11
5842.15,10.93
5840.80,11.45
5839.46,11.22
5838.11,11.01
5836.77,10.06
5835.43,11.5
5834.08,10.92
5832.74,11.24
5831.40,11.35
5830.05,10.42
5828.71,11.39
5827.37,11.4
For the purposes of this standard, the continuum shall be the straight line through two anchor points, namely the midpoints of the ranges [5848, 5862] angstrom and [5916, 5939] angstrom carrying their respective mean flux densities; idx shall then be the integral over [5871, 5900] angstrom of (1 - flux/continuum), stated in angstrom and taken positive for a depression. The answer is 3.0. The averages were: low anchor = 10.4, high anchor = 10.3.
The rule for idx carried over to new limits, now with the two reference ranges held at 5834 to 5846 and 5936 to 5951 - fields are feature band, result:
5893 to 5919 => 2.61 angstrom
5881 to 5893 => 1.90 angstrom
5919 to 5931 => 0.21 angstrom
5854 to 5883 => 1.21 angstrom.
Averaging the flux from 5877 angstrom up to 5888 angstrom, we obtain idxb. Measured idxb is 9.67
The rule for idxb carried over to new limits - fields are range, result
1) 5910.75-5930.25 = 10.3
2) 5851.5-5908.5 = 9.72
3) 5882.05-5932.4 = 9.57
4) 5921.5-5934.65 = 10.3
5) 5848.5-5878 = 10.5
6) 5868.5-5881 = 10.3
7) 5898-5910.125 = 9.43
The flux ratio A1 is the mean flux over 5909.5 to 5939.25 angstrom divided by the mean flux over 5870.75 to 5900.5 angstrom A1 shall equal 1.11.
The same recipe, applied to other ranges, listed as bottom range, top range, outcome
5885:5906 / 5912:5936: 1.18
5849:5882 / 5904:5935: 0.97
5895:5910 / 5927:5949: 1.11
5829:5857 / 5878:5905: 0.83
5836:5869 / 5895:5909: 0.86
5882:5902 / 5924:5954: 1.18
